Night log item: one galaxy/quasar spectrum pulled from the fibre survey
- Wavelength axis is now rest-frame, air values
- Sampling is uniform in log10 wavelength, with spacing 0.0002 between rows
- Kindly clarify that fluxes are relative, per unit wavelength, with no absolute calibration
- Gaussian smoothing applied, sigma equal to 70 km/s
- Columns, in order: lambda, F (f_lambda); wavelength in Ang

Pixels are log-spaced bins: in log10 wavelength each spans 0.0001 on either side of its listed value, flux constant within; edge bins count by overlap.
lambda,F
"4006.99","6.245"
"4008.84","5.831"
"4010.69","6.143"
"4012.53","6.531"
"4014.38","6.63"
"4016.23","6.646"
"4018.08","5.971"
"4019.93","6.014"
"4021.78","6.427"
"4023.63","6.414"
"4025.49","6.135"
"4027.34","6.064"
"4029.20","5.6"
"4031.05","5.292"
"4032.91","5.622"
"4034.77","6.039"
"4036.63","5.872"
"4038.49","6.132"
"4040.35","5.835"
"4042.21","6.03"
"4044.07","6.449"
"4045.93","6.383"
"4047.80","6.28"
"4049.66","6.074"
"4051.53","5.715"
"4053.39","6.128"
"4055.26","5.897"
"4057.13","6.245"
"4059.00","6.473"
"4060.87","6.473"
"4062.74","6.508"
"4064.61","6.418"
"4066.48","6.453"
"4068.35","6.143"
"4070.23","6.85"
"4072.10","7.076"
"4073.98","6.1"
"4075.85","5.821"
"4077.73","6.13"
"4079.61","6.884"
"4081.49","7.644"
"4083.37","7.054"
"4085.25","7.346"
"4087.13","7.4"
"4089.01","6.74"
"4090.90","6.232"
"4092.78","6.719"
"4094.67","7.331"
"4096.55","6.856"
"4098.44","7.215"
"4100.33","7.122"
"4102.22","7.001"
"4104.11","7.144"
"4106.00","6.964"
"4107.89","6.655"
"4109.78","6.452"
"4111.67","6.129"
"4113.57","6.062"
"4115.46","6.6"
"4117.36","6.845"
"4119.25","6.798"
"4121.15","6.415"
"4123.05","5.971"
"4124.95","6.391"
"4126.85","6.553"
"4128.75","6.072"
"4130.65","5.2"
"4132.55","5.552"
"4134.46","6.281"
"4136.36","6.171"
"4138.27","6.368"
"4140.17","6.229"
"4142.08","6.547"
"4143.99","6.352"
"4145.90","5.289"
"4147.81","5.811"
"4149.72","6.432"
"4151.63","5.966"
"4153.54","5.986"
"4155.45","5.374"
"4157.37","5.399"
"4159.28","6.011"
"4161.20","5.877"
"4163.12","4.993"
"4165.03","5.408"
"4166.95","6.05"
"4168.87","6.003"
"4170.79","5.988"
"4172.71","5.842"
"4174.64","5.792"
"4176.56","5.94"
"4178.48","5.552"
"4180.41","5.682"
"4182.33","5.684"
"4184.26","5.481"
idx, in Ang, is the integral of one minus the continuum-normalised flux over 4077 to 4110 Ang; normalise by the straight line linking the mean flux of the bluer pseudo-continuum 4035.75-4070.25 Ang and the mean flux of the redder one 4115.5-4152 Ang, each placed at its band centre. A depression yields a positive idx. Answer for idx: -4.02 Ang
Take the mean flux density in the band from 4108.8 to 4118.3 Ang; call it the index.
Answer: 6.42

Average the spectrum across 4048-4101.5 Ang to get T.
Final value 6.61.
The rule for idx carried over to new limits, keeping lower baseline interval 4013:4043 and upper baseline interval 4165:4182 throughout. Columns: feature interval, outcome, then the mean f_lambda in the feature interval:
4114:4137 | -1.3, 6.24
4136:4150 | -0.6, 6.13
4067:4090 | -3.0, 6.76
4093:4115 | -3.2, 6.8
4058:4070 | -0.9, 6.44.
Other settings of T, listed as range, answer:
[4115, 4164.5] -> 6.05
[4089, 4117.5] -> 6.75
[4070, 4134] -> 6.62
